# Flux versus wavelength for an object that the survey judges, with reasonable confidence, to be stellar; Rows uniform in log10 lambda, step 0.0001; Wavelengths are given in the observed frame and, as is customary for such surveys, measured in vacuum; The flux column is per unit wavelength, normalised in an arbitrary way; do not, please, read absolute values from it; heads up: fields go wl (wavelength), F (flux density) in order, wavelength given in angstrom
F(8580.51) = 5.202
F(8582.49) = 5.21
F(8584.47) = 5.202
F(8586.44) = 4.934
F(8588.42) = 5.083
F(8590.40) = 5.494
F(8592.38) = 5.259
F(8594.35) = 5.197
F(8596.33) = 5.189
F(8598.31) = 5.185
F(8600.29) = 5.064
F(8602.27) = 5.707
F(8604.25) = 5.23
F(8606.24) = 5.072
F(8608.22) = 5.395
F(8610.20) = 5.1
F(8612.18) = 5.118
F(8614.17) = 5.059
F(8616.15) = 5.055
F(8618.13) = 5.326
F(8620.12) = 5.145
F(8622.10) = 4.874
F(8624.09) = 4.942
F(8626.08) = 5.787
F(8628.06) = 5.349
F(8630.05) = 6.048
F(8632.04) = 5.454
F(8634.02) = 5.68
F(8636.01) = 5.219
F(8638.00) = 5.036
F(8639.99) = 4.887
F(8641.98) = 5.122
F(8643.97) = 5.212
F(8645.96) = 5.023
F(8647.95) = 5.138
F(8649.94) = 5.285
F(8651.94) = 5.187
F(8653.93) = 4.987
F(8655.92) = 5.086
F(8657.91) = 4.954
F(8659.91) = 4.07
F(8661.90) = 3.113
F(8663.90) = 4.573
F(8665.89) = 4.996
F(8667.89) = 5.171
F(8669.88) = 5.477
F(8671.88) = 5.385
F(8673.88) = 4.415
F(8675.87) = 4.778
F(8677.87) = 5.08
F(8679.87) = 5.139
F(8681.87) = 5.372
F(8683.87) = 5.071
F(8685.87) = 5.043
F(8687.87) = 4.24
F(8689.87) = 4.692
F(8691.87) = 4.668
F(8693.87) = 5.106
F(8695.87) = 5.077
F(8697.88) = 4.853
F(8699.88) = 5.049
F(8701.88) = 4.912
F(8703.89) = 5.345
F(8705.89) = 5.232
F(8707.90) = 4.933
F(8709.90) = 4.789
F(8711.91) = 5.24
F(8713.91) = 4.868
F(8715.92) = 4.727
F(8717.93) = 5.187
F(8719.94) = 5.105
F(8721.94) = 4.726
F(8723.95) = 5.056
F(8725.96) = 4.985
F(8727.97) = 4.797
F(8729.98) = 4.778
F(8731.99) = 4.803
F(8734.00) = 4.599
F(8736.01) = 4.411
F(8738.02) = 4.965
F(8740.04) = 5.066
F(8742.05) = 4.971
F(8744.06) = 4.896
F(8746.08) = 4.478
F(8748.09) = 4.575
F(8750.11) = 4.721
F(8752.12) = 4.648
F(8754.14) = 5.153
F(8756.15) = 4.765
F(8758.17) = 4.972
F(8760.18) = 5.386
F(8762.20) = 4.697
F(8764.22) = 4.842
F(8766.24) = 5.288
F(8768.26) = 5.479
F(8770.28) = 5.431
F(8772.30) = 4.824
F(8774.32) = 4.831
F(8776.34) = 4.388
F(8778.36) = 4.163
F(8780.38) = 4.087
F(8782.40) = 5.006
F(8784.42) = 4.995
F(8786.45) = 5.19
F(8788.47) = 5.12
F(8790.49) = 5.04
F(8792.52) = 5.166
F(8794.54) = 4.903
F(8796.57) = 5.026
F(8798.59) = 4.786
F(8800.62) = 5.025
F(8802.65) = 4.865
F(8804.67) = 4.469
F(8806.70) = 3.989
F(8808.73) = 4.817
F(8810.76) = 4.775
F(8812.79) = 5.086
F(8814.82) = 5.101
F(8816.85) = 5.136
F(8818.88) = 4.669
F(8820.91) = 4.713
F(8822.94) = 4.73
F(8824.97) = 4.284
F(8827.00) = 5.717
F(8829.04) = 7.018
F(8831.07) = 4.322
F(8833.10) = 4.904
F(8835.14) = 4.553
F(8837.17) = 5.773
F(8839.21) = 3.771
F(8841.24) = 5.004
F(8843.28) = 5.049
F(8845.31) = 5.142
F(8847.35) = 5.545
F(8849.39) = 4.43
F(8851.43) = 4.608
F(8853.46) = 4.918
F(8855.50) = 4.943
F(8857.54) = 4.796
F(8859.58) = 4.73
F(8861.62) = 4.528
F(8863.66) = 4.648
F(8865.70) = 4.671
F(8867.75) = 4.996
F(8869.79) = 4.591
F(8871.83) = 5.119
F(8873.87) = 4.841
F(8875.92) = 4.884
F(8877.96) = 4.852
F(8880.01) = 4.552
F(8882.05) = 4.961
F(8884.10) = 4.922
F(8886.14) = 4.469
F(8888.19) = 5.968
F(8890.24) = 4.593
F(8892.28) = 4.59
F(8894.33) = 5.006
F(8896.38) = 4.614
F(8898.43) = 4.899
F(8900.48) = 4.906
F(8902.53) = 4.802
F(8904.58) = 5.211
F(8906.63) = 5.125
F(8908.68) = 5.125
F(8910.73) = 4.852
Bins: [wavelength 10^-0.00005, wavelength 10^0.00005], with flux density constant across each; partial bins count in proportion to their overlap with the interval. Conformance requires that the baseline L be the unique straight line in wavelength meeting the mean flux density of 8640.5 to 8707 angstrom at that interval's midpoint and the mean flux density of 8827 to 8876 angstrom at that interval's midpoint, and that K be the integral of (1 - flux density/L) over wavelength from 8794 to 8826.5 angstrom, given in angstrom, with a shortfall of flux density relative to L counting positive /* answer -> 0.9 angstrom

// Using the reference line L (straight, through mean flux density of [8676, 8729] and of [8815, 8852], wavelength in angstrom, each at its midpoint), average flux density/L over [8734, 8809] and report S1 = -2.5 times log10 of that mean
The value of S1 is 0.03 mag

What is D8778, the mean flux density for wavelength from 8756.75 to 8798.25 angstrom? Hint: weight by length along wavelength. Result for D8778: 4.94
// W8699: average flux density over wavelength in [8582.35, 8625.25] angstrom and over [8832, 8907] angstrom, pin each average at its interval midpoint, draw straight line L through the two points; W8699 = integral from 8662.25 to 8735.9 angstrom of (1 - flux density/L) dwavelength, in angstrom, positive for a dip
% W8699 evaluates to 1.9 angstrom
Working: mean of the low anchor 5.18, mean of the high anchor 4.86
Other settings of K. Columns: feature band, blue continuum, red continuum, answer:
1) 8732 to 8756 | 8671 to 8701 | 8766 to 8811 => 0.5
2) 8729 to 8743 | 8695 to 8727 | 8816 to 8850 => 0.6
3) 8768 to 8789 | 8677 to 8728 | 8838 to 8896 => 0.3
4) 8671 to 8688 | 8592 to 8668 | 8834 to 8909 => 0.3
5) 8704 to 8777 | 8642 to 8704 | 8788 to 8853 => 0.1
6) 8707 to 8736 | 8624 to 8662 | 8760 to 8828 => 0.7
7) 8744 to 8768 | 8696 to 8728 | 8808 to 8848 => 0.5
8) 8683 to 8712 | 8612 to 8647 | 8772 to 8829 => 0.8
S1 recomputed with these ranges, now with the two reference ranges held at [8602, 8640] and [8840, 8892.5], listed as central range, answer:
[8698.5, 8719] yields 0.022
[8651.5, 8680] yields 0.084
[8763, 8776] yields -0.010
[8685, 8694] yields 0.098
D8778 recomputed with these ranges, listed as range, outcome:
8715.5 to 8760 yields 4.85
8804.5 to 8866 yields 4.87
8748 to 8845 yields 4.91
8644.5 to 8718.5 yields 4.93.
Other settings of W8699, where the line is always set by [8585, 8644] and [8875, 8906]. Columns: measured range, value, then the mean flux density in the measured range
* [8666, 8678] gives 0.3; 5.05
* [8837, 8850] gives 0.1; 4.92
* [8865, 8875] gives 0.1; 4.85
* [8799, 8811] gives 0.8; 4.65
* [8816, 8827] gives 0.4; 4.8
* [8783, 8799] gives -0.1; 5.04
